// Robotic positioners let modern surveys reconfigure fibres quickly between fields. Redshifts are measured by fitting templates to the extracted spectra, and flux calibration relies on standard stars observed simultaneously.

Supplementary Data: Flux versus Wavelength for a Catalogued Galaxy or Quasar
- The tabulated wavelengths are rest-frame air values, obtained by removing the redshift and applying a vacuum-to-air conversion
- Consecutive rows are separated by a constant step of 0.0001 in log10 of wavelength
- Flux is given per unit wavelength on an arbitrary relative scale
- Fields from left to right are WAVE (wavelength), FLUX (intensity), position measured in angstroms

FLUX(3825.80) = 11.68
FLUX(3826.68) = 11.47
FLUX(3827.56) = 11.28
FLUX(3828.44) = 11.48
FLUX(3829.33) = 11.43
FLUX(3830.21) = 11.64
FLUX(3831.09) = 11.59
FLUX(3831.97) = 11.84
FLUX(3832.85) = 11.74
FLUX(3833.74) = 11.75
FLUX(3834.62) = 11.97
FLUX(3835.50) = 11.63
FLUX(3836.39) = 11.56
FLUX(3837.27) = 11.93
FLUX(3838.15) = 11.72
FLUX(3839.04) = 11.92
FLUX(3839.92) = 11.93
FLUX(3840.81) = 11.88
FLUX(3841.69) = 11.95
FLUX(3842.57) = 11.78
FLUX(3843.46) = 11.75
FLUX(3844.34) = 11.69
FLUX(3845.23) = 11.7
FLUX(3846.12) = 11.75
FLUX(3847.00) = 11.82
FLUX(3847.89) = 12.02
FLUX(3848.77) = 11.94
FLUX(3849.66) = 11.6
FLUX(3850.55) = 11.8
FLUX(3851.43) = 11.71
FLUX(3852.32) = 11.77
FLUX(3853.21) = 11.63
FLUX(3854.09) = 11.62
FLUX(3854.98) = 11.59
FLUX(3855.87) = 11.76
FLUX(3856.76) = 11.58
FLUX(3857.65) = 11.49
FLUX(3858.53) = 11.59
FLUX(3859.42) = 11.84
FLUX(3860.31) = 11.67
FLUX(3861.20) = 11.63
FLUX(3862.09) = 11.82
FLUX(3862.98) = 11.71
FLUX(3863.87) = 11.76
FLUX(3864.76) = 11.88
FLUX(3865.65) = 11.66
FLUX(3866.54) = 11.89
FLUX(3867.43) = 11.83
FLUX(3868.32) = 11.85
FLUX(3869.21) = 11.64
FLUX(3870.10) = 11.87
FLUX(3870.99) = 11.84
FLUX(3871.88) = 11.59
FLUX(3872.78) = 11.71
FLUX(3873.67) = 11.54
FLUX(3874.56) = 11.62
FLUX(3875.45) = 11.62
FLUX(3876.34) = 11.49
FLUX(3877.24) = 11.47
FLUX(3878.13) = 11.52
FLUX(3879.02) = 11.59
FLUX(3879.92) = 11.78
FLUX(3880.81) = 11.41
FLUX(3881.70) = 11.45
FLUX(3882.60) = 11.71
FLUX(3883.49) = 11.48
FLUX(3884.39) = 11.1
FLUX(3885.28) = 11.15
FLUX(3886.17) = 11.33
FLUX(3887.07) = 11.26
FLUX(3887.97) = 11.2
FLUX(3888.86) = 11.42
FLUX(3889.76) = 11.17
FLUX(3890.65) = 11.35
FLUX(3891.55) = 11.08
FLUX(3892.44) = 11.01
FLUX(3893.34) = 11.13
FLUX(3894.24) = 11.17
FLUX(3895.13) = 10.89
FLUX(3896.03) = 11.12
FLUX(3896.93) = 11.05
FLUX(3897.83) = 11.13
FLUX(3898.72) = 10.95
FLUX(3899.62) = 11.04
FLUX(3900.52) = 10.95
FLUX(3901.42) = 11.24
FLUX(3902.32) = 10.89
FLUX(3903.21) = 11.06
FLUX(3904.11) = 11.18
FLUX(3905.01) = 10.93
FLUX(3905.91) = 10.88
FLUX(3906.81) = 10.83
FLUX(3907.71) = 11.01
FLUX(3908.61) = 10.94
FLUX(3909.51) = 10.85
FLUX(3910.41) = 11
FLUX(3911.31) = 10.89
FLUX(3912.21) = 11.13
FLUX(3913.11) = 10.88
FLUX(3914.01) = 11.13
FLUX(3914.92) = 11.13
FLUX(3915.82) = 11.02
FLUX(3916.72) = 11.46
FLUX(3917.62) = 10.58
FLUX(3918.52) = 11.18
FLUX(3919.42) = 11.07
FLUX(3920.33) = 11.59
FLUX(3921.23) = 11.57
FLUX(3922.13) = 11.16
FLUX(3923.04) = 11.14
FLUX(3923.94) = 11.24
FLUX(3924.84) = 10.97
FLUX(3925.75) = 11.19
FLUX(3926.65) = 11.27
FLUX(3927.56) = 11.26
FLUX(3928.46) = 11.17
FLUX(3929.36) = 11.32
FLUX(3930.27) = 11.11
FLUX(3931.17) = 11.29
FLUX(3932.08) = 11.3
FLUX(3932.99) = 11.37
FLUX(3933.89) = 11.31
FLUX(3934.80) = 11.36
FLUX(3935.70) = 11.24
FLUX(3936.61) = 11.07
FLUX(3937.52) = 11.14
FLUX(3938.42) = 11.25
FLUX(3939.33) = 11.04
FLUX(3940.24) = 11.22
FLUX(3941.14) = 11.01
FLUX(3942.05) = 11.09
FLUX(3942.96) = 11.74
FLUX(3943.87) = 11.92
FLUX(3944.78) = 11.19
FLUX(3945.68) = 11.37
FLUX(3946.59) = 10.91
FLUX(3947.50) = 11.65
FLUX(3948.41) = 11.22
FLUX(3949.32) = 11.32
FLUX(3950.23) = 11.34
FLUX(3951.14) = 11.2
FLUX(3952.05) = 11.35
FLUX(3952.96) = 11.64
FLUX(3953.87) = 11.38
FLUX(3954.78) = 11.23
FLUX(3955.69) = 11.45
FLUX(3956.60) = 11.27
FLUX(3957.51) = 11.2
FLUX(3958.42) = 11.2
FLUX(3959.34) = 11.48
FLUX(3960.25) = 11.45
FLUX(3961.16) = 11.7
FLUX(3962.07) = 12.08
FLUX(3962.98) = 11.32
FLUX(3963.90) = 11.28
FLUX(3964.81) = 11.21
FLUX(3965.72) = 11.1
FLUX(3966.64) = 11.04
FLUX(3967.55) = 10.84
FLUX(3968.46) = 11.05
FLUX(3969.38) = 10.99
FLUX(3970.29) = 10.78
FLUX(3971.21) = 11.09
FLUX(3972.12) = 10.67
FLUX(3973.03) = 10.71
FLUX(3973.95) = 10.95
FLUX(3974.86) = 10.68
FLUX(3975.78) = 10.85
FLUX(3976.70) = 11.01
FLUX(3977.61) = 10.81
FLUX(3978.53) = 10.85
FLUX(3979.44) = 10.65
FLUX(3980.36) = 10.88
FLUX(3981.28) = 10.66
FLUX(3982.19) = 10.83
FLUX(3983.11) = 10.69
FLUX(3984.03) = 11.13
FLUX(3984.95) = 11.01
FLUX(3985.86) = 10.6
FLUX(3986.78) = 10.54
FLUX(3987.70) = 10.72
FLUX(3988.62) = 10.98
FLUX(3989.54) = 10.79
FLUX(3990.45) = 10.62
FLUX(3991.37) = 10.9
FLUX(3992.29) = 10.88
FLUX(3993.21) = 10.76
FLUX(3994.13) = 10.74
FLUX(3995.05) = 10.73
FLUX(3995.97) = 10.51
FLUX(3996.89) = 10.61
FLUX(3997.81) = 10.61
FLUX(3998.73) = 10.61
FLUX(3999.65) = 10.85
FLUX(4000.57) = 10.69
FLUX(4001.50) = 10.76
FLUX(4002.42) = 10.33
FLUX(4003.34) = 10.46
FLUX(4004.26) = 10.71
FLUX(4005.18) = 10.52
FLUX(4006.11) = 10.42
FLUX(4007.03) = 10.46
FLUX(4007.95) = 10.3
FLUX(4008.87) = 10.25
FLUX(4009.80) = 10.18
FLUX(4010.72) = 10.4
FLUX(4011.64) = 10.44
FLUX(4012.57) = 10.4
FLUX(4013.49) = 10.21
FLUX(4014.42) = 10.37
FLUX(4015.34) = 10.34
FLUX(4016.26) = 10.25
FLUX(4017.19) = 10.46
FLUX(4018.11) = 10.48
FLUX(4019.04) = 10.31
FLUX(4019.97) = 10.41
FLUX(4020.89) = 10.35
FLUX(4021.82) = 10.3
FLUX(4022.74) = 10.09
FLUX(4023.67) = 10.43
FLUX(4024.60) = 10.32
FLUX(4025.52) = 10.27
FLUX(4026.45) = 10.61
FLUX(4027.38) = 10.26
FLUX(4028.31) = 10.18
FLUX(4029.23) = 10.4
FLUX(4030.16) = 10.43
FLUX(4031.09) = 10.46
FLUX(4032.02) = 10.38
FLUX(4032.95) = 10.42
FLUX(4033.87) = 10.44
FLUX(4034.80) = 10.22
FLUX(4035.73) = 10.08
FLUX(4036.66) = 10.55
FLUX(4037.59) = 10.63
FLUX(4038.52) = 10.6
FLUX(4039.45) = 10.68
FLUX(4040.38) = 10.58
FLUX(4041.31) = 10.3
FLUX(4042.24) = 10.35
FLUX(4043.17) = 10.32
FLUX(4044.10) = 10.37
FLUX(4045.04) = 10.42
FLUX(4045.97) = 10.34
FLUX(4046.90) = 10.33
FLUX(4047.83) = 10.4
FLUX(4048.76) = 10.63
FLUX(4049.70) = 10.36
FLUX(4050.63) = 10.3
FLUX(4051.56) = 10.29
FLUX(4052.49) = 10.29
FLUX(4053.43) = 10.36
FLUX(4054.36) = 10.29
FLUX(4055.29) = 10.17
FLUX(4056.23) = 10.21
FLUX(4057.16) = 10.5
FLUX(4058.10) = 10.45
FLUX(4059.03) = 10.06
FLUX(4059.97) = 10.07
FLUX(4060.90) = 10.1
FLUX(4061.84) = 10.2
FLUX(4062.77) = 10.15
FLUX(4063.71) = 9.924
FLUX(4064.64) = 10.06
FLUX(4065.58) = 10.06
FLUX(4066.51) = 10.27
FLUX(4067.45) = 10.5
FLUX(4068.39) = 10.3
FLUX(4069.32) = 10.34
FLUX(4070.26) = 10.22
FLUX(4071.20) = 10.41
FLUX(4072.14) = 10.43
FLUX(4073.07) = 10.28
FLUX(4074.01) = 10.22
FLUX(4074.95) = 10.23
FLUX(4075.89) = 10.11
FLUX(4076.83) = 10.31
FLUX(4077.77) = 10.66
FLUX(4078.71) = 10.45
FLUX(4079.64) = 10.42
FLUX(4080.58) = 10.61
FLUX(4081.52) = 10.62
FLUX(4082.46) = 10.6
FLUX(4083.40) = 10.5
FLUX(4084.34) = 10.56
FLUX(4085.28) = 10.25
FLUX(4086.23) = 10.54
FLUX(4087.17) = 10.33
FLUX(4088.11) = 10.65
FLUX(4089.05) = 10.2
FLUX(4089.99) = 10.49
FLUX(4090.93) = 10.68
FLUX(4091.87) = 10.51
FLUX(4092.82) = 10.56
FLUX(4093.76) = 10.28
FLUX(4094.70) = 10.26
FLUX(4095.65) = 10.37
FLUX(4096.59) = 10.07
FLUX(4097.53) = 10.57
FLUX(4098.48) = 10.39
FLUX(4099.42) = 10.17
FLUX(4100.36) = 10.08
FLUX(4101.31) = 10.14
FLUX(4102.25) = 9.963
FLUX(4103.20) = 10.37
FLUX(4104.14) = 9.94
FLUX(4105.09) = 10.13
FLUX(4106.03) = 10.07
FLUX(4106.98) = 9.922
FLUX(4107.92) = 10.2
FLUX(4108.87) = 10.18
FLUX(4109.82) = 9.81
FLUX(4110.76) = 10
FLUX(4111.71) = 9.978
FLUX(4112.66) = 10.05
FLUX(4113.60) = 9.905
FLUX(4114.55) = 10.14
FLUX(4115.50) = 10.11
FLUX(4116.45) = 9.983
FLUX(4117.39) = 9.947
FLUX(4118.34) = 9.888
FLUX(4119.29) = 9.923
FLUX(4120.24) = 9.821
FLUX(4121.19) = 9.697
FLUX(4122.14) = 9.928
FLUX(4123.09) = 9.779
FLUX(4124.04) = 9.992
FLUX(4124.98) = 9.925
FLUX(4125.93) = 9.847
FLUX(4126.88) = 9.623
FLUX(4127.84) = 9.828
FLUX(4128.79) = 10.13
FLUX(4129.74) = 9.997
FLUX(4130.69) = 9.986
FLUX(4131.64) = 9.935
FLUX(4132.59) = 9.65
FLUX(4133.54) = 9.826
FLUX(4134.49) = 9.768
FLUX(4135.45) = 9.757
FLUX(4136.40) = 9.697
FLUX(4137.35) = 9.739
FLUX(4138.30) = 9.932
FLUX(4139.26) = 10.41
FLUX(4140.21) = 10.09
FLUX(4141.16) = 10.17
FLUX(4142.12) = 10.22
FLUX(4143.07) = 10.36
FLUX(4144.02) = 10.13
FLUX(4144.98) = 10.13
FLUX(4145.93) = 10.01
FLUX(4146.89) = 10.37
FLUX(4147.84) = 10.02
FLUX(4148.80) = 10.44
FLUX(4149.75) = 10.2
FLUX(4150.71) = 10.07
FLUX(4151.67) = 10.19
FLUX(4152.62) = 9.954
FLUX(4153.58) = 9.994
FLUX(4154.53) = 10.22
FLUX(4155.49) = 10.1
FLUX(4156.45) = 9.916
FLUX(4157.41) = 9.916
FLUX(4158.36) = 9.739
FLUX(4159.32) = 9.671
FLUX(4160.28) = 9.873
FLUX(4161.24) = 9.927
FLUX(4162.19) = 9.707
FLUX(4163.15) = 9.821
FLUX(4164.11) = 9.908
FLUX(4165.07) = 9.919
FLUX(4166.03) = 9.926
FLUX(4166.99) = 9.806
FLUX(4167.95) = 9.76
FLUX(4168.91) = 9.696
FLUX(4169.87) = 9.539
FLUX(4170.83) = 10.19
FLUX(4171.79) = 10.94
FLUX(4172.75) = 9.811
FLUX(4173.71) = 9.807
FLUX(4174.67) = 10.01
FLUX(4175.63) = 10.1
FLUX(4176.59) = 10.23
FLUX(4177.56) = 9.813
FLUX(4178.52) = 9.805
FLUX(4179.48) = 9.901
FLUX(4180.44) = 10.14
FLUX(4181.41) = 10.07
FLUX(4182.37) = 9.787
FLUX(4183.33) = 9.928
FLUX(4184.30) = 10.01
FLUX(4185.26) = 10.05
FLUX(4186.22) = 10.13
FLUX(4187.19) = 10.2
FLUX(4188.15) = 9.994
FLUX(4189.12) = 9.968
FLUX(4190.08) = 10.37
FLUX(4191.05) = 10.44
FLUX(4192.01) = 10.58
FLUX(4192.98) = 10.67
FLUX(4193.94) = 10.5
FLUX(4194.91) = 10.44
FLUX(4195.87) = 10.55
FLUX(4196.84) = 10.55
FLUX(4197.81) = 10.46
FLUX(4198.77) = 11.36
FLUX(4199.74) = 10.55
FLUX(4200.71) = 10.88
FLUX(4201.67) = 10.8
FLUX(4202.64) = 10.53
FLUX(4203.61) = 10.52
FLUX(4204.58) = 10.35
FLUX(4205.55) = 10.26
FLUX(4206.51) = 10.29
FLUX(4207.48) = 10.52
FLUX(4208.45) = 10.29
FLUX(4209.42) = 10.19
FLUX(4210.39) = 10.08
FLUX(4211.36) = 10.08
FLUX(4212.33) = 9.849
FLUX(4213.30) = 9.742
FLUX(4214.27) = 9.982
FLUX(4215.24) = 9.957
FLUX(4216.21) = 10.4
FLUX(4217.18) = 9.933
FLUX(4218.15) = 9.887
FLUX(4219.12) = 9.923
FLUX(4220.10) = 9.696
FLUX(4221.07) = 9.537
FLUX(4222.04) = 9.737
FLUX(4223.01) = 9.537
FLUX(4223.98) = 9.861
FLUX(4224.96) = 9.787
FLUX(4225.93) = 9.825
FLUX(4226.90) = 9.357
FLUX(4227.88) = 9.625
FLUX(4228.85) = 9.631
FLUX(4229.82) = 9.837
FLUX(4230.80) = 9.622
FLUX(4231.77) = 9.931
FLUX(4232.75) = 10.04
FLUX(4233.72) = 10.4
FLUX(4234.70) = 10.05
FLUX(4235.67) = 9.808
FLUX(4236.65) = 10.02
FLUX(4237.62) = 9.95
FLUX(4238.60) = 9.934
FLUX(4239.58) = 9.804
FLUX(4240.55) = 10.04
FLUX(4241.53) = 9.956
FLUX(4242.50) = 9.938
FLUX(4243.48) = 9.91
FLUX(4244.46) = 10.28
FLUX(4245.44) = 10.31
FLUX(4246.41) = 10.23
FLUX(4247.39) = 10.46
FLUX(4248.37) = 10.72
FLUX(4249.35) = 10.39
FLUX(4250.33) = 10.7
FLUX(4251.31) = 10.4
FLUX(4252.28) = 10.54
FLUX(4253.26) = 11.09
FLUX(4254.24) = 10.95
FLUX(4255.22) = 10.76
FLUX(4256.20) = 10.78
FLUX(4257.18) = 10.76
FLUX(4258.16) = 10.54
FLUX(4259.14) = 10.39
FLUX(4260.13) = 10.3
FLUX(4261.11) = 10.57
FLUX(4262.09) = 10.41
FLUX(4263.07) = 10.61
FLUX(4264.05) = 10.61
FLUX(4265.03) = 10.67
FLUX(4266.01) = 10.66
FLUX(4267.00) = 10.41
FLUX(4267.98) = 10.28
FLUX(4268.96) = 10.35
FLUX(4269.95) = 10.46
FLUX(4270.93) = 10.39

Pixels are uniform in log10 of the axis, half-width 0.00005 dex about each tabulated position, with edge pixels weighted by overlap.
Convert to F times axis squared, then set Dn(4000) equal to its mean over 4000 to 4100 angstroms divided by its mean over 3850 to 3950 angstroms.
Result 0.99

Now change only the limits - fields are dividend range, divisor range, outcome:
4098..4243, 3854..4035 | 1.02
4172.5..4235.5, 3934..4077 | 1.04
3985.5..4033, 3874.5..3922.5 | 0.99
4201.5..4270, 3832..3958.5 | 1.06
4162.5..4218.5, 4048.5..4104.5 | 1.04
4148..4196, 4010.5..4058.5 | 1.04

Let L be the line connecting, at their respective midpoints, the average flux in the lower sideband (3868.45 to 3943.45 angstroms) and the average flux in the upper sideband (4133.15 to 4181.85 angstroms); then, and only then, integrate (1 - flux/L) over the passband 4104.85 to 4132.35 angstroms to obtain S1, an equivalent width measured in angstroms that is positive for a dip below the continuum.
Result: 0.6 angstroms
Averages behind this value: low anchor 11.2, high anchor 9.99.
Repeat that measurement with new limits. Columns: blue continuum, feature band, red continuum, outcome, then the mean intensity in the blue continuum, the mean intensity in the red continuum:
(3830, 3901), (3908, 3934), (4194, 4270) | 0.5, 11.6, 10.2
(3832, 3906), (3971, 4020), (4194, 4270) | 2.0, 11.5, 10.2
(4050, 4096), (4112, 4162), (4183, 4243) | 1.3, 10.3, 10.1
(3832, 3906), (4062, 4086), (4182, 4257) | 0.9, 11.5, 10.2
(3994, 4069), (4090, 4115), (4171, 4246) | 0.2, 10.4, 10.1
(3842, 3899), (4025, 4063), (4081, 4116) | 0.8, 11.5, 10.3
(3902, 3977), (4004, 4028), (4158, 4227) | 1.1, 11.2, 10.1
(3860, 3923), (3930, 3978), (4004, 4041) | -1.5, 11.3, 10.4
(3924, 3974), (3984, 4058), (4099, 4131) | 1.6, 11.2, 9.98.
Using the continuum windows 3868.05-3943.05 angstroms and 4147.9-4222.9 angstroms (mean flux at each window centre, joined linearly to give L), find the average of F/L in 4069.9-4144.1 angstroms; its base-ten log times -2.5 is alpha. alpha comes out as 0.03 mag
